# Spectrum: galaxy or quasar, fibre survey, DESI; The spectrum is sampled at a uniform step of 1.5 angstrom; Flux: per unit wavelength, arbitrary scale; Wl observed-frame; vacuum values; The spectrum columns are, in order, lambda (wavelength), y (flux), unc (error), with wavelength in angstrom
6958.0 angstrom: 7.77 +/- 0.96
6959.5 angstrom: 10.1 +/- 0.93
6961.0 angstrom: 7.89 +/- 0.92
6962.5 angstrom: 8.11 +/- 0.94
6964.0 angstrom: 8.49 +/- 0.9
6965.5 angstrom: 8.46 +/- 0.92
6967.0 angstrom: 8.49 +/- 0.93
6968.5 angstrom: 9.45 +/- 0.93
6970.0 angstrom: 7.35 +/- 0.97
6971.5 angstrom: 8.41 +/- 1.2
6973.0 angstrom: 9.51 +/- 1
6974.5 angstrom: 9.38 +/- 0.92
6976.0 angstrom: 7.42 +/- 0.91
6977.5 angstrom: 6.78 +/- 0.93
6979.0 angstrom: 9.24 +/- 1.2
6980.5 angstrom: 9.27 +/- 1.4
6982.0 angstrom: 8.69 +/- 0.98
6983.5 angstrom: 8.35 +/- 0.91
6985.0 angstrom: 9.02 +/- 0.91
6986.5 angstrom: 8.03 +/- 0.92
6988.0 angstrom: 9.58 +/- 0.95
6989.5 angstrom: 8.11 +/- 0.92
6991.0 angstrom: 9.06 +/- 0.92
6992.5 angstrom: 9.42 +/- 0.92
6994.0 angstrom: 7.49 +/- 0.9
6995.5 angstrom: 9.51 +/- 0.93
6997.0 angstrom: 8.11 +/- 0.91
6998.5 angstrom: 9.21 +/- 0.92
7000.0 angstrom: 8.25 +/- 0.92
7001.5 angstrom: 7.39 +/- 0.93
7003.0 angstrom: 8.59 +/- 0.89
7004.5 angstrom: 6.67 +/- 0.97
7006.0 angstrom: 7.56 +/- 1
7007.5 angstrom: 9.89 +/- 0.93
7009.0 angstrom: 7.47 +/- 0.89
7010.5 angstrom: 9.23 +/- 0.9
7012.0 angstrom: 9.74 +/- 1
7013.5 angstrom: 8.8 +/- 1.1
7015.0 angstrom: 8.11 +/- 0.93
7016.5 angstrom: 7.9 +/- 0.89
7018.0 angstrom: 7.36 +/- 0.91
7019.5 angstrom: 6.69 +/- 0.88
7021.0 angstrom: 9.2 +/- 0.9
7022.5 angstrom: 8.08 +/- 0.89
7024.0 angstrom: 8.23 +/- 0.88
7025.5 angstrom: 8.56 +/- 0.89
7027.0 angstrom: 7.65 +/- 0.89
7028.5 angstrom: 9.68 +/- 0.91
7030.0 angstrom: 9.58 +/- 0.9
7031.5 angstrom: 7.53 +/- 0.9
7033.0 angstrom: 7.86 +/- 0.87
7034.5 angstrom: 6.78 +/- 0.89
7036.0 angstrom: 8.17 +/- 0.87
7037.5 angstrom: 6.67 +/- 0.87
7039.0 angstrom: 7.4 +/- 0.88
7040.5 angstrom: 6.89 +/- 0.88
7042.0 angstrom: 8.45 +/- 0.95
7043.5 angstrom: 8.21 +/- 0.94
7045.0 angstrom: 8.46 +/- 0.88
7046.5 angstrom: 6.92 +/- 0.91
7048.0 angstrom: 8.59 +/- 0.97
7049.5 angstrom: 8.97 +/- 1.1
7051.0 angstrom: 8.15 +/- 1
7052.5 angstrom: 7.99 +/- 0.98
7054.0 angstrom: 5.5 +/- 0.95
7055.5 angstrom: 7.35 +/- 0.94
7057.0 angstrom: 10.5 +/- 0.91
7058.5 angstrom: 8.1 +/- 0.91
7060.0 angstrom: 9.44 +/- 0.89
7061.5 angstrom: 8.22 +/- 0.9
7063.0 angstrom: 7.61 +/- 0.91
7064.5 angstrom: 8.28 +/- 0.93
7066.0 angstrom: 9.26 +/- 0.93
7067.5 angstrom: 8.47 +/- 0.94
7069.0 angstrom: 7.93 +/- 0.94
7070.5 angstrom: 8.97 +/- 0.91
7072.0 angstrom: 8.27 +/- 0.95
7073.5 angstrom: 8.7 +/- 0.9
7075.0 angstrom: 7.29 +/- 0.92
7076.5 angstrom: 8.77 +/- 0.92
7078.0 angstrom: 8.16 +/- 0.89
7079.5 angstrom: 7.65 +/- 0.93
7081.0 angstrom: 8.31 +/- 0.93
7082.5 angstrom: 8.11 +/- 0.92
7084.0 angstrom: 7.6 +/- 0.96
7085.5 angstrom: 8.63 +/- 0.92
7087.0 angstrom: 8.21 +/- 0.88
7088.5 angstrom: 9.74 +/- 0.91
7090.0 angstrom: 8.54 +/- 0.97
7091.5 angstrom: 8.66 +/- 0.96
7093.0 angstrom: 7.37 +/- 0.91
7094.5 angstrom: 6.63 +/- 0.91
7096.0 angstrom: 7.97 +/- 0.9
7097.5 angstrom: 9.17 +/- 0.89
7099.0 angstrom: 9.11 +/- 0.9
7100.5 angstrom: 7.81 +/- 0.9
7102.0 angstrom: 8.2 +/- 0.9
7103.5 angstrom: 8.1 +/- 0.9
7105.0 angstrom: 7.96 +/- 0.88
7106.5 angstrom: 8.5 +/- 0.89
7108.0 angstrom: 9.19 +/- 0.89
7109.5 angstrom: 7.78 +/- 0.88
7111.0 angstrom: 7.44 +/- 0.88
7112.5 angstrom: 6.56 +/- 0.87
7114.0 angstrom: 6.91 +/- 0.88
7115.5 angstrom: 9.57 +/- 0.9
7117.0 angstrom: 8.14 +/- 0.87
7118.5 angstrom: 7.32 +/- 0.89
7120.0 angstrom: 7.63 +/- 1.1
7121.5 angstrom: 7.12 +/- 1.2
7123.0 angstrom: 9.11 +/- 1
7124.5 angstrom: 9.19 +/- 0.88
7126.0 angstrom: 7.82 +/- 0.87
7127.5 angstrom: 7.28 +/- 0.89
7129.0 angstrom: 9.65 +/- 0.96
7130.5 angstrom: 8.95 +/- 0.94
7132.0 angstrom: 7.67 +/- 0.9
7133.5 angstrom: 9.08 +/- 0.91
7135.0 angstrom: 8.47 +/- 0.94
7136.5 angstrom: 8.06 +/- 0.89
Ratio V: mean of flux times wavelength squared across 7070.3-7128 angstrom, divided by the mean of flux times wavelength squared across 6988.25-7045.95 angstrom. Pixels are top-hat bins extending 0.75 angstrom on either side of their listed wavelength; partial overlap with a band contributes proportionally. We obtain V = 1.0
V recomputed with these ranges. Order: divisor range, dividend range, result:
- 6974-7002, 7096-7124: 0.98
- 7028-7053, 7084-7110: 1.06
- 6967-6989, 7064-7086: 0.99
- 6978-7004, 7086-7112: 0.99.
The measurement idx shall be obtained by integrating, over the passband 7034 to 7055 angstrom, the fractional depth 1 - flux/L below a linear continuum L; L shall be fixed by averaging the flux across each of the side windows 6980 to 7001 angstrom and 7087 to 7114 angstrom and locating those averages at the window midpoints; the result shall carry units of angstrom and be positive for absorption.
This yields 1.9 angstrom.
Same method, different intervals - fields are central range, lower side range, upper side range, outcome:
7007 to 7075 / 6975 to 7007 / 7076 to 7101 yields 1.0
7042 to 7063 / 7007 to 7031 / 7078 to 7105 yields 0.5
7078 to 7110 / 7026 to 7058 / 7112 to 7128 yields -1.3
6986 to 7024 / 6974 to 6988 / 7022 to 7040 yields -0.5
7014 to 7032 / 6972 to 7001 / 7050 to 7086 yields 0.5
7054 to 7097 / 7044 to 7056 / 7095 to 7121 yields -2.1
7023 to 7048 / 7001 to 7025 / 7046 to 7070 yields 0.8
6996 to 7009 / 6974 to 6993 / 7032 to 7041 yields -0.1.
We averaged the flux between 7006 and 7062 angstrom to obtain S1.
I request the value 8.16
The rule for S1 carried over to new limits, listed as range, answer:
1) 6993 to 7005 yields 8.21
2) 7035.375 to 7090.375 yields 8.17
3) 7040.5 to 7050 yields 8.14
